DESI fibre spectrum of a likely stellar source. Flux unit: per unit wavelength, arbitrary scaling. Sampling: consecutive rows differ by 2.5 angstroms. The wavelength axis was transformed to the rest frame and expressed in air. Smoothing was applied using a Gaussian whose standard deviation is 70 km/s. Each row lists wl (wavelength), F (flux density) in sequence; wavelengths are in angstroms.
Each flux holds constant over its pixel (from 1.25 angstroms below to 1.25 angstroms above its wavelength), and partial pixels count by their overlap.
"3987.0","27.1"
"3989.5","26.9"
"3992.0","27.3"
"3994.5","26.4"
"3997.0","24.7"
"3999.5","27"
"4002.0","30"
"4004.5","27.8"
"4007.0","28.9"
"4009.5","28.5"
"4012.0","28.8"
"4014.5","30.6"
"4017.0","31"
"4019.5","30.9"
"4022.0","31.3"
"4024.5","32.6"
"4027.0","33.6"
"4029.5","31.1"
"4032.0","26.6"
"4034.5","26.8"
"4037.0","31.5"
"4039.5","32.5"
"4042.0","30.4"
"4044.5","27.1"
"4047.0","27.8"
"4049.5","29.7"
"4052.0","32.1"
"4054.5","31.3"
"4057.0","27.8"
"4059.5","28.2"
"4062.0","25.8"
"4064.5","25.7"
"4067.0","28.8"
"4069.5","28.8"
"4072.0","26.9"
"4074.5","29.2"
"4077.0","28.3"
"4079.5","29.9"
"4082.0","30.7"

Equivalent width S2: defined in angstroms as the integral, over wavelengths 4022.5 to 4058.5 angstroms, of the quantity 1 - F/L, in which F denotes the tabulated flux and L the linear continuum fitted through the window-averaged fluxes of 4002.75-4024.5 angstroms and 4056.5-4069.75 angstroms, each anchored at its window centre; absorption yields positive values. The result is -1.9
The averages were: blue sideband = 29.9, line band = 30.1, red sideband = 27.4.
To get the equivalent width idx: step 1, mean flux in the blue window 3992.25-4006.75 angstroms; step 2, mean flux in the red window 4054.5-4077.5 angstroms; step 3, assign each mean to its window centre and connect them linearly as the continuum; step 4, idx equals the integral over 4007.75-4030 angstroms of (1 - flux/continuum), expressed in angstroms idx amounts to -2.8 angstroms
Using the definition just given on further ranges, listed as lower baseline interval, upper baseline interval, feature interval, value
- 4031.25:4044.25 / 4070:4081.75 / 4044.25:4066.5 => 0.5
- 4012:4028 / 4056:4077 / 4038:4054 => -0.4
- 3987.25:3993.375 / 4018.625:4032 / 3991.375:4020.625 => 0.5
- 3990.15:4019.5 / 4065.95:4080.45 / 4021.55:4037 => -1.0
